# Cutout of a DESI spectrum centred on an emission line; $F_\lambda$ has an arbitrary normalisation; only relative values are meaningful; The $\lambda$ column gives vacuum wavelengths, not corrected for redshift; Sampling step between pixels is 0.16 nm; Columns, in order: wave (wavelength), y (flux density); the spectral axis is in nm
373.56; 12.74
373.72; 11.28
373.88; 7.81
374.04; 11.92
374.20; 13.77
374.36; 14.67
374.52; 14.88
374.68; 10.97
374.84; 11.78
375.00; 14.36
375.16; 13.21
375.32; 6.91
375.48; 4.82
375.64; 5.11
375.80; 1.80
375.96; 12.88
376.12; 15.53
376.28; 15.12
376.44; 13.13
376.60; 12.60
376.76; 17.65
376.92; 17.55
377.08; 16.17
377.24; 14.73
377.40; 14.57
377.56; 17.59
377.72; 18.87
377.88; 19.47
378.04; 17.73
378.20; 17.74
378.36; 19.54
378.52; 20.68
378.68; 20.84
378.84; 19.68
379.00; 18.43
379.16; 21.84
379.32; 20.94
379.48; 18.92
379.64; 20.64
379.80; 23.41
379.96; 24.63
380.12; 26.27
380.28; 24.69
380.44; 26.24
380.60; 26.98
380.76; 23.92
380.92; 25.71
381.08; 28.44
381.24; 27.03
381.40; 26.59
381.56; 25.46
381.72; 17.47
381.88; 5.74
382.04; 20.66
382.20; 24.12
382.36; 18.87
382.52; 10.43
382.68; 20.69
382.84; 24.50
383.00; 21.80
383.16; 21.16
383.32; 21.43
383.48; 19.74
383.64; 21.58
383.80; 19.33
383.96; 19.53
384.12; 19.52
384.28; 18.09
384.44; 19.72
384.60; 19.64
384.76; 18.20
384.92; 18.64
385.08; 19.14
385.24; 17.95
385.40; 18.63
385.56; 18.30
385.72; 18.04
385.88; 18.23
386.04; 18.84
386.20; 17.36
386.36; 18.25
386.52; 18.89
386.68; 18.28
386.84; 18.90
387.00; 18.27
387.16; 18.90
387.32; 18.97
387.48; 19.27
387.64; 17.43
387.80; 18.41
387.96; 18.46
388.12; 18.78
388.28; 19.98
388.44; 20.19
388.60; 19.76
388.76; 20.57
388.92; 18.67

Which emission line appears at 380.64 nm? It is Lyman alpha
